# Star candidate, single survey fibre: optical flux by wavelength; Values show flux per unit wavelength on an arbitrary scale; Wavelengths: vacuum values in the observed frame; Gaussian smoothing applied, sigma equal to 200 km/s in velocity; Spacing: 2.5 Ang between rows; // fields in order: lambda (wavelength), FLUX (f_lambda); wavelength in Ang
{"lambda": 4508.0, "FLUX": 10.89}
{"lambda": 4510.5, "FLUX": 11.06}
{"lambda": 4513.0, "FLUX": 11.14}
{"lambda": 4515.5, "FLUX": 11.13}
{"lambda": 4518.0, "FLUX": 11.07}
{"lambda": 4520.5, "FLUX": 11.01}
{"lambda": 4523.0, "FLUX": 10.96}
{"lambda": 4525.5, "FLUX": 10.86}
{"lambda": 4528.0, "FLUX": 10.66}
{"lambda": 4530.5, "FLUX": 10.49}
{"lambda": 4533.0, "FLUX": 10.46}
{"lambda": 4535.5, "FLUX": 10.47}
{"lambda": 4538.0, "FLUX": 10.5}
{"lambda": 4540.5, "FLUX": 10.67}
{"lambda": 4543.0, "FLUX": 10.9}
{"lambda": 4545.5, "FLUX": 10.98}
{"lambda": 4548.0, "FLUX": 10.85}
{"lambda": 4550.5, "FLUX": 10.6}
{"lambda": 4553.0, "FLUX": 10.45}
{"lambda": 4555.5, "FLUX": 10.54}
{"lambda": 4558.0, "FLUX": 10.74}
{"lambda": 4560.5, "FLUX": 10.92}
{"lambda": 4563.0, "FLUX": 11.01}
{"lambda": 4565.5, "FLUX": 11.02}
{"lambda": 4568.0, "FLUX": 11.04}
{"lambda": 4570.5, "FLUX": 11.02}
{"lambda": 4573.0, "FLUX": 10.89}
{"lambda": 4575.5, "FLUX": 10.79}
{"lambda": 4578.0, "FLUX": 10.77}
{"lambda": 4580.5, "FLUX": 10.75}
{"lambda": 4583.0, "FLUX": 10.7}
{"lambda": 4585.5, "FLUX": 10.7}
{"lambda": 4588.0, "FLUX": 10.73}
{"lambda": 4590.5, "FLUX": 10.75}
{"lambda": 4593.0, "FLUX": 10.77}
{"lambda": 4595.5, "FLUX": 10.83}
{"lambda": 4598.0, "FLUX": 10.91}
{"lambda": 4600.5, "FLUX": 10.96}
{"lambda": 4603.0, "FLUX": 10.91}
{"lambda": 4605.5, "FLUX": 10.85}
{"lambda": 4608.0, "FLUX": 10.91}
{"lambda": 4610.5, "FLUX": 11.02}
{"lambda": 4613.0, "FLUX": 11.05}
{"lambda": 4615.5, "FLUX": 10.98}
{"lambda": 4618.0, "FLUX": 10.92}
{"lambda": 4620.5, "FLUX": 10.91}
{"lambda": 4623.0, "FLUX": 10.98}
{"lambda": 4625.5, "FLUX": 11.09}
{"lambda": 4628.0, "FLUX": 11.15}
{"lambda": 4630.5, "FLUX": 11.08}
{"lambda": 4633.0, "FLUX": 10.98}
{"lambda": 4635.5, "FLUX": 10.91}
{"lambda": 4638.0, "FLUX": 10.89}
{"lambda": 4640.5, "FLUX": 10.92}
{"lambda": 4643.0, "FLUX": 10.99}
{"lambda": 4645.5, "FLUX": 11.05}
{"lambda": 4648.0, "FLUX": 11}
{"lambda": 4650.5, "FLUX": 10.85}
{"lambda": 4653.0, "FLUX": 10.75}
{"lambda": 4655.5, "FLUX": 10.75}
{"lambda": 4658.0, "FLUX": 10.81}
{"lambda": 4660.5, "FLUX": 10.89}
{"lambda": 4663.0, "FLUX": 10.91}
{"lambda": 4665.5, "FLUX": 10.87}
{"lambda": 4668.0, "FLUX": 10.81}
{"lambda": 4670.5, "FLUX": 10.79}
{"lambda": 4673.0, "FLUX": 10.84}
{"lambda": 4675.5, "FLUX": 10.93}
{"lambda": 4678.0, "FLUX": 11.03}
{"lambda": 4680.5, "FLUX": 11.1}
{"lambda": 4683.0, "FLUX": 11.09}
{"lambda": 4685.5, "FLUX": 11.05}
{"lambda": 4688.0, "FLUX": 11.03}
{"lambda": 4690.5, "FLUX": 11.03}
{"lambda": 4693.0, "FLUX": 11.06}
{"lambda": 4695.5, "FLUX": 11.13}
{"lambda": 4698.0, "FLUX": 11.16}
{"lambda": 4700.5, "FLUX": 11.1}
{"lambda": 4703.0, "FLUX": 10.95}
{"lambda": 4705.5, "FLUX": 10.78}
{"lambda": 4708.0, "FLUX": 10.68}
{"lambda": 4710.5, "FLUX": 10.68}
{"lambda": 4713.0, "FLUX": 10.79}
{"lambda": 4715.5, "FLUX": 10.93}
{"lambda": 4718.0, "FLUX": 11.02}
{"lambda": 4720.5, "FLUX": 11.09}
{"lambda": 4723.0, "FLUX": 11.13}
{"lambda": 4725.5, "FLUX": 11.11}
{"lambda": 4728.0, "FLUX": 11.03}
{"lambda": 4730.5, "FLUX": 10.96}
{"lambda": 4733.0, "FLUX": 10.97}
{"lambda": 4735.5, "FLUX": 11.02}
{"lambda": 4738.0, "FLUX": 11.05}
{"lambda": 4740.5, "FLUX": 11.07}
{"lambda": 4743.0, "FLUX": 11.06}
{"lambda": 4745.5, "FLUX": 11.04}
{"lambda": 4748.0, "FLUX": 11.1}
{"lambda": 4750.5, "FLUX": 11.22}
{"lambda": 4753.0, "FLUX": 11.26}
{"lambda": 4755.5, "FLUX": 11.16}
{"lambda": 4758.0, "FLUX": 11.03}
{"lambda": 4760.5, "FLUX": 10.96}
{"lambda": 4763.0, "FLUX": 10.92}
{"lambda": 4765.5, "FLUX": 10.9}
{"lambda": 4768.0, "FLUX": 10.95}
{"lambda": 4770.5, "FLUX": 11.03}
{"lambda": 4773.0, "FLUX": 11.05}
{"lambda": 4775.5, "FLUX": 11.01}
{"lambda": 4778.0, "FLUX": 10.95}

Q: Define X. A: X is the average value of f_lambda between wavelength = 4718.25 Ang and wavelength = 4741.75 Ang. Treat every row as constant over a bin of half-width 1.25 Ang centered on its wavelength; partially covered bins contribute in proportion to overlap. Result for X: 11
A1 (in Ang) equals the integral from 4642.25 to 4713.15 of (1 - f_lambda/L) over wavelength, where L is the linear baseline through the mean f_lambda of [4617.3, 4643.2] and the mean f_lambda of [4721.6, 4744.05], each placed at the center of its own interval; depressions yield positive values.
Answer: 0.54 Ang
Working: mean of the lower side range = 11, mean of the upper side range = 11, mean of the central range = 10.9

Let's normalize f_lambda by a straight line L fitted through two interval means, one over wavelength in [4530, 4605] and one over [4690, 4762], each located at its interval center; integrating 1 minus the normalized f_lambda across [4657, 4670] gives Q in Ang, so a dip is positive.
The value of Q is 0.1 Ang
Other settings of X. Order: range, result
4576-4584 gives 10.7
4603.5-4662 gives 10.9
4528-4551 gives 10.7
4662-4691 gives 11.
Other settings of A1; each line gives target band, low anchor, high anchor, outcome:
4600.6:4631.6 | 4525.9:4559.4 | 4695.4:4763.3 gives -0.56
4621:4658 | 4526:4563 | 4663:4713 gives -0.32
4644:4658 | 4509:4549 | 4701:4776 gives 0.07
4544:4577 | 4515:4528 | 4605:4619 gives 0.39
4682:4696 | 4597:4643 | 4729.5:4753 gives -0.05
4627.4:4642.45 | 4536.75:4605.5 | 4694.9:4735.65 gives -0.14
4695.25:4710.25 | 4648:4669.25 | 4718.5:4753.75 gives 0.05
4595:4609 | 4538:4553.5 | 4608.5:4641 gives 0.02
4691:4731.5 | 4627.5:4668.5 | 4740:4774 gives 0.07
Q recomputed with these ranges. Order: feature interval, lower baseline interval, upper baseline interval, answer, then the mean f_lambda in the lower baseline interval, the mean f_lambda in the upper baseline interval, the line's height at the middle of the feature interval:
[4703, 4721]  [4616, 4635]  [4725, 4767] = 0.3 Ang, 11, 11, 11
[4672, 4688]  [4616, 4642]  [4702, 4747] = -0.1 Ang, 11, 11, 11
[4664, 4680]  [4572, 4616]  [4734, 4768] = 0.1 Ang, 10.8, 11.1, 11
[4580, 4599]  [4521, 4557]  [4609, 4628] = 0.2 Ang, 10.7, 11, 10.9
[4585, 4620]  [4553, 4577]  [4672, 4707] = 0.1 Ang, 10.9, 11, 10.9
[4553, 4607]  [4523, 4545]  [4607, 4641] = 0.0 Ang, 10.7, 11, 10.8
